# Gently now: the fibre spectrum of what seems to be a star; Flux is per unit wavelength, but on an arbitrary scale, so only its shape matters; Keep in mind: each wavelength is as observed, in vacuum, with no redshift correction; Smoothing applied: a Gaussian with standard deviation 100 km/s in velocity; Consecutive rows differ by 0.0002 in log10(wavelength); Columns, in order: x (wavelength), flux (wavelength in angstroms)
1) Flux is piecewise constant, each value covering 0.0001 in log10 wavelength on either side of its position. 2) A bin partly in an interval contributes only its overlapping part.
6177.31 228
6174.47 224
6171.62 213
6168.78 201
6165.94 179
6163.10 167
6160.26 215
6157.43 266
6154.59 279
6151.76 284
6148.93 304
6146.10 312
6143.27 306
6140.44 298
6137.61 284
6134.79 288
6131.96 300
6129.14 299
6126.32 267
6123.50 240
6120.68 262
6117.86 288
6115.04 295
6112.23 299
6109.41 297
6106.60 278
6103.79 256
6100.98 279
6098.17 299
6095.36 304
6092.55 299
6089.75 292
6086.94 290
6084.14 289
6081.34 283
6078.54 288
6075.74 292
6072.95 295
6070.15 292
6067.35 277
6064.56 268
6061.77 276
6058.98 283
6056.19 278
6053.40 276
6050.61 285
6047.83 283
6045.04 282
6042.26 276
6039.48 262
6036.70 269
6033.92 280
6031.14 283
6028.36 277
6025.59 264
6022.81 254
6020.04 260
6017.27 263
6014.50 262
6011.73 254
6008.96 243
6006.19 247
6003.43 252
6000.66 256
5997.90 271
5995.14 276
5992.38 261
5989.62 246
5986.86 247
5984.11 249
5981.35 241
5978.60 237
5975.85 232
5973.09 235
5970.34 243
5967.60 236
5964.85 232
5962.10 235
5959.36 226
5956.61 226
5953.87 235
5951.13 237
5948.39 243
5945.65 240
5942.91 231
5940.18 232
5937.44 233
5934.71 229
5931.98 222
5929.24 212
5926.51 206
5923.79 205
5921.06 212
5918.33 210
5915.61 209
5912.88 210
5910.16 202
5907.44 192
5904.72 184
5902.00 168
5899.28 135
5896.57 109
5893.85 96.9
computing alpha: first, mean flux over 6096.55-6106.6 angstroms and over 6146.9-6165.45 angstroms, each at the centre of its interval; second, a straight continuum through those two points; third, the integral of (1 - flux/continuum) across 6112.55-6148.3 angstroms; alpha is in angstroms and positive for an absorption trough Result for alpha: -3.22 angstroms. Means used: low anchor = 279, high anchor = 251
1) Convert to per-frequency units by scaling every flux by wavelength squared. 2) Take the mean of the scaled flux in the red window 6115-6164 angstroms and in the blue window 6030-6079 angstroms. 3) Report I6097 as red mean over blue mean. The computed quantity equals 1.01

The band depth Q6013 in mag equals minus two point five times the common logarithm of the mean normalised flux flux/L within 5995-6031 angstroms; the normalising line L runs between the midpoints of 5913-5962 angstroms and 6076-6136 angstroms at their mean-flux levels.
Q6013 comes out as -0.037 mag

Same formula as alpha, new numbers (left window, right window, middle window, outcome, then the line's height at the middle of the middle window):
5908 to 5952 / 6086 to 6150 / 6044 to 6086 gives -2.20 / 269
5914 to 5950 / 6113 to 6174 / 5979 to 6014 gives -2.79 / 235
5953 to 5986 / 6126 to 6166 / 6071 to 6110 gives -4.07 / 261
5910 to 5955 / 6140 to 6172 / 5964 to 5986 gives -1.03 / 228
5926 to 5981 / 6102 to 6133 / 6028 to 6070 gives -2.87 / 260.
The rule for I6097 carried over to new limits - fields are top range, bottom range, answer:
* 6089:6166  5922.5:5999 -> 1.24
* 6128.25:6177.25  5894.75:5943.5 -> 1.40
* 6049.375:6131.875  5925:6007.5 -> 1.24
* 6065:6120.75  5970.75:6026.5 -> 1.18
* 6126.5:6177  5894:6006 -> 1.24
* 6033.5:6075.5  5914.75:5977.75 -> 1.27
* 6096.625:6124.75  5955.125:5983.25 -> 1.25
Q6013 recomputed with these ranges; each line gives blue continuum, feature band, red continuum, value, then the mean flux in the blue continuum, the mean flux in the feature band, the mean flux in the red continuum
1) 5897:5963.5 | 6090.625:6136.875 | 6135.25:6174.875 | -0.16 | 213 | 284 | 254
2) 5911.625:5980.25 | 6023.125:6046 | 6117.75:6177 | -0.13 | 227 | 273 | 259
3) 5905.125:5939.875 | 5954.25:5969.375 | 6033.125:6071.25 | 0.00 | 212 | 232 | 278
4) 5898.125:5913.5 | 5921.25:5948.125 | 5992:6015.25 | -0.10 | 181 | 224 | 258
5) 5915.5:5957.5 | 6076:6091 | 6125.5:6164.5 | -0.11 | 224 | 289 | 277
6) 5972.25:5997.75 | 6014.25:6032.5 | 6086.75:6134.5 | -0.03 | 249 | 266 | 285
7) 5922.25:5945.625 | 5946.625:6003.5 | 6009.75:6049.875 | 0.00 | 222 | 243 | 269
